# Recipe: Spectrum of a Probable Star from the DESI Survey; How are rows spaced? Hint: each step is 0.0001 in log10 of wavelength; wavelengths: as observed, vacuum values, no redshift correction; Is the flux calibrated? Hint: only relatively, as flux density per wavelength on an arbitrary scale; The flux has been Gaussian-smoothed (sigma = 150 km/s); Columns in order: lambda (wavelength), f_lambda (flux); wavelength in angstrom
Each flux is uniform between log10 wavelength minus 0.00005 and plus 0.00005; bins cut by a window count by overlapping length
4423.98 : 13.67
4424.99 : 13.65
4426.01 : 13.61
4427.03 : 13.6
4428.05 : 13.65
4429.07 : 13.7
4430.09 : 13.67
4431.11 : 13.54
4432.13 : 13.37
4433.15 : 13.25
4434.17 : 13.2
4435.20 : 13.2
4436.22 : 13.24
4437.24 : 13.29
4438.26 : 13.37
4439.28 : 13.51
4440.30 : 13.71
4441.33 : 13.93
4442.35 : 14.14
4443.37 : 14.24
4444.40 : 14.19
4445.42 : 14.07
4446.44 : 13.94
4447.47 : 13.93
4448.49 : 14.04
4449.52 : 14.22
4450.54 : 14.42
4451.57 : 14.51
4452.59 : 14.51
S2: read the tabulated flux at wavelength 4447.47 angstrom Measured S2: 13.93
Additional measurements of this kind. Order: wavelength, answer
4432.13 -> 13.37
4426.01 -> 13.61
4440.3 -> 13.71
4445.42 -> 14.07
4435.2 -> 13.2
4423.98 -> 13.67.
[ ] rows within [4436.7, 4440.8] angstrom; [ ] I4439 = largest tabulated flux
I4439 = 13.71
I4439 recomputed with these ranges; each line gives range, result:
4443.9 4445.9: 14.19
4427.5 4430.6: 13.7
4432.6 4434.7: 13.25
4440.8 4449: 14.24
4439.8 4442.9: 14.14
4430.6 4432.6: 13.54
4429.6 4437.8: 13.67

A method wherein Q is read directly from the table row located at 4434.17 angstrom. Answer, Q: 13.2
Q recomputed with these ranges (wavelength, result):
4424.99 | 13.65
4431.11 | 13.54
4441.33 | 13.93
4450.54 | 14.42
